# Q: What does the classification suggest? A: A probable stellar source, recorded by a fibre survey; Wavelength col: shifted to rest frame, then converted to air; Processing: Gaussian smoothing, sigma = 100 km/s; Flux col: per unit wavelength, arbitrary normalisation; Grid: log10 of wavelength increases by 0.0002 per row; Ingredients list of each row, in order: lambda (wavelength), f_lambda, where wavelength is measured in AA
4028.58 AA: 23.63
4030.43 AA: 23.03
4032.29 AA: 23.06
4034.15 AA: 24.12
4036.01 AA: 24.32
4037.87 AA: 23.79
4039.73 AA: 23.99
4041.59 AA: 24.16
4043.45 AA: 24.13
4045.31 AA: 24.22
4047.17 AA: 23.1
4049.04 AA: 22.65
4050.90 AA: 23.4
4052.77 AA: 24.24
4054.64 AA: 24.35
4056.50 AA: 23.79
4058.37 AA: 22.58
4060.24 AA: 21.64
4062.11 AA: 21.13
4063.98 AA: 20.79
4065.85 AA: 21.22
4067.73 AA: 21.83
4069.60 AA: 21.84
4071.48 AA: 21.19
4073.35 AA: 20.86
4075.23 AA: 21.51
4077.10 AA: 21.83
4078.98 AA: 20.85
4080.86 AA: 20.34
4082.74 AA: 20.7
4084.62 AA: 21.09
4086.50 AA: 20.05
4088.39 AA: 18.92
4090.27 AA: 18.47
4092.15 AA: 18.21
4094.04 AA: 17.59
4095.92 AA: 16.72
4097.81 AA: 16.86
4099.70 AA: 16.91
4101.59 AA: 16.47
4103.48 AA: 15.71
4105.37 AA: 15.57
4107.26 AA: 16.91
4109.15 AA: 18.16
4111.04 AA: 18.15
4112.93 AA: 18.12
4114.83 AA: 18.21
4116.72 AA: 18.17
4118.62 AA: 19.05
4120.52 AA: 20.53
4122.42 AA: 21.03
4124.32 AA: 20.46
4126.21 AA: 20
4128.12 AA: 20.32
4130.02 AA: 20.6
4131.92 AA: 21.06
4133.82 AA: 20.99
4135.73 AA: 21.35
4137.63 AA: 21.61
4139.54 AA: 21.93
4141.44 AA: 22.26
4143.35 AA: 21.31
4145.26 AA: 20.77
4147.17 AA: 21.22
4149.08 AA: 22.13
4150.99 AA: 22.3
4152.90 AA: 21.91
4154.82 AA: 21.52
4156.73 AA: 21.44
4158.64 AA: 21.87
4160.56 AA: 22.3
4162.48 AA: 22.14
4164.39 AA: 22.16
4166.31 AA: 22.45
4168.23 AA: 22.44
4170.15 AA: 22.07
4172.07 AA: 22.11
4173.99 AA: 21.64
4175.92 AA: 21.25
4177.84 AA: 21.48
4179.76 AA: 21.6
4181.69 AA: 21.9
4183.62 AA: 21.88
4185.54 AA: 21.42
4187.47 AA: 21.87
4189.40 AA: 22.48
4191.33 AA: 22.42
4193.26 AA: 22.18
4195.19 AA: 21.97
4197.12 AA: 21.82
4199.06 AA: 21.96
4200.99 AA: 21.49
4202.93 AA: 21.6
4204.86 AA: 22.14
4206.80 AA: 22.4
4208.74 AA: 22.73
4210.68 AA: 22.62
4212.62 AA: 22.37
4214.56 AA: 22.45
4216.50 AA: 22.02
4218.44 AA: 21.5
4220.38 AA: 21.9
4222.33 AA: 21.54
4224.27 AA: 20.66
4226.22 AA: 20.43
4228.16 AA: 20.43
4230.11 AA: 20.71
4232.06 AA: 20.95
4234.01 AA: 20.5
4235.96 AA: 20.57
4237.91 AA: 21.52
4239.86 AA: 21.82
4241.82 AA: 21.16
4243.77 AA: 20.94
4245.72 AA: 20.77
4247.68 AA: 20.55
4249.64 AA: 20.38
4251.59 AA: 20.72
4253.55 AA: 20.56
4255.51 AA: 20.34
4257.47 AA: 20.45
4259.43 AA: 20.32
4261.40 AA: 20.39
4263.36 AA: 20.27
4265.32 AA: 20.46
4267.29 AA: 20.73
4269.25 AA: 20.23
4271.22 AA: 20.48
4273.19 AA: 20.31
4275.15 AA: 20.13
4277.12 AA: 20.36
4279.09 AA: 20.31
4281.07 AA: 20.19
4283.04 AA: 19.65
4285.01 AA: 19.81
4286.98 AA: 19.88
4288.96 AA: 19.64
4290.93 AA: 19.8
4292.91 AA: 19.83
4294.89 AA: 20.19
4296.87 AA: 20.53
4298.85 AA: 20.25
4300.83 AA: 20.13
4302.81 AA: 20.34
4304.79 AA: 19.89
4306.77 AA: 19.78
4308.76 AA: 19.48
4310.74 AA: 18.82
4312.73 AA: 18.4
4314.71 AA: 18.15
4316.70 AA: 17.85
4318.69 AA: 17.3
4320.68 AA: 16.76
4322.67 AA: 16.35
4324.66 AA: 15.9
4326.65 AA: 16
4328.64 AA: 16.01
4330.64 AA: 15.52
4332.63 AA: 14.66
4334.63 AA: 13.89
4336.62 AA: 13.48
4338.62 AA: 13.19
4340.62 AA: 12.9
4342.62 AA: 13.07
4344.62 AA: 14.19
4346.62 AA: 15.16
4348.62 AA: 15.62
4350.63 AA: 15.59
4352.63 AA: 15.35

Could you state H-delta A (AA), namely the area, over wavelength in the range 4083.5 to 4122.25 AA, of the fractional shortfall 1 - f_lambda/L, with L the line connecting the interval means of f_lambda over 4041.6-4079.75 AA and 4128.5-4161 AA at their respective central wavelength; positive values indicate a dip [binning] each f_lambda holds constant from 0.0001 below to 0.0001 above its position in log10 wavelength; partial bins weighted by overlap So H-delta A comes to 6.9 AA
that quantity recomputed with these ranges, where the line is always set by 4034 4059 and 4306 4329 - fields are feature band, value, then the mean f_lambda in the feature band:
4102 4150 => 4.7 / 19.8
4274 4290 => -1.4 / 20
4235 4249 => -1.2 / 21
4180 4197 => -1.2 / 22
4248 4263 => -1.1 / 20.4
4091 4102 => 2.7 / 17.2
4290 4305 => -1.7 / 20.1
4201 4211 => -1.0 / 22.2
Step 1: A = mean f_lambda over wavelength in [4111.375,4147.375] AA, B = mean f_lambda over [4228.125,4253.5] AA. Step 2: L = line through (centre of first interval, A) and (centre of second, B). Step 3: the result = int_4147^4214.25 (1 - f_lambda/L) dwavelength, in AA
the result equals -4.5 AA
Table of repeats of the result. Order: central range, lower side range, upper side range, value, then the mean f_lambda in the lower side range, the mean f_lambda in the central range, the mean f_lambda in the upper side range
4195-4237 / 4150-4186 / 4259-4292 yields -0.9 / 21.9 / 21.6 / 20.2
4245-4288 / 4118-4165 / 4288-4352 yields -4.6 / 21.3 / 20.3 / 17.1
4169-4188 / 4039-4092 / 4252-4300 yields -0.7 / 21.9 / 21.7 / 20.2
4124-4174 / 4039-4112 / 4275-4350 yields -4.9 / 20.5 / 21.6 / 17.7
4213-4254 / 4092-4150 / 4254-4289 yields -2.2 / 19.3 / 21.1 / 20.2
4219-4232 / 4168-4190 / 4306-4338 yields -0.5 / 21.8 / 21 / 16.7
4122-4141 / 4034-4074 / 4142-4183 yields 1.0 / 22.9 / 21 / 21.8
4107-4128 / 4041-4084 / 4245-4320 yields 2.5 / 22.3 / 19.1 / 19.9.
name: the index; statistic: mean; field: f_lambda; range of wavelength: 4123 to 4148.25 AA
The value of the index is 21.1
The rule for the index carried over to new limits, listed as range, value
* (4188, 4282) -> 21.1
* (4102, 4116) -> 17.3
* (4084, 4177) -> 20.1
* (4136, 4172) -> 21.9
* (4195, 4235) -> 21.6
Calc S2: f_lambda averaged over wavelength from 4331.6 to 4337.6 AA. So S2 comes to 14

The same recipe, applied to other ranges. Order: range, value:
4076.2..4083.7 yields 20.9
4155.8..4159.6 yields 21.7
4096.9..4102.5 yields 16.7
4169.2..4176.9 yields 21.8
